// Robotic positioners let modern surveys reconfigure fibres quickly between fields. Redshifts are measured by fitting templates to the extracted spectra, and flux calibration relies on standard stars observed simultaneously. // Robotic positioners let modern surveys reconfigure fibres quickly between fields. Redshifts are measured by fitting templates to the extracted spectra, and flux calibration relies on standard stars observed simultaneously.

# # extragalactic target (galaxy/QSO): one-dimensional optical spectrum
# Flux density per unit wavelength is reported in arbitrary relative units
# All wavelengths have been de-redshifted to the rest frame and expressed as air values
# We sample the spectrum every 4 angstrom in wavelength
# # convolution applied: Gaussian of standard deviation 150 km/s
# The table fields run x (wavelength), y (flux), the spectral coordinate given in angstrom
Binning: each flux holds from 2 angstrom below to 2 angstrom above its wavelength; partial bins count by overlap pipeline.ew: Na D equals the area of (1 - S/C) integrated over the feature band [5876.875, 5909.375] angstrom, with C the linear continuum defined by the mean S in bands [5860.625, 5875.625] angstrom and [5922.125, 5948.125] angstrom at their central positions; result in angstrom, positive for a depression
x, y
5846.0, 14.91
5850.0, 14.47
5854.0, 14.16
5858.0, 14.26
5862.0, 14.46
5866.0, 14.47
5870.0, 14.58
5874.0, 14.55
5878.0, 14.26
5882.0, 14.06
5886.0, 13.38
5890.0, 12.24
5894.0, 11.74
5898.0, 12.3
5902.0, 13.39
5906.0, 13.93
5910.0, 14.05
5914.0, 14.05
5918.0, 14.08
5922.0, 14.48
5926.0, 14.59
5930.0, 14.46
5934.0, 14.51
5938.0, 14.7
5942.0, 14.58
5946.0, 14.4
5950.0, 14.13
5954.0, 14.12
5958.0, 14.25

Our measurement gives 3.03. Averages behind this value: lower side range 14.5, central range 13.2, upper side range 14.5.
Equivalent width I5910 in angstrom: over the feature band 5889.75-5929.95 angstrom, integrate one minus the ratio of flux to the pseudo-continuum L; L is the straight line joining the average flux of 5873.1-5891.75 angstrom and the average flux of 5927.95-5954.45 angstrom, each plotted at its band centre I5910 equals 1.3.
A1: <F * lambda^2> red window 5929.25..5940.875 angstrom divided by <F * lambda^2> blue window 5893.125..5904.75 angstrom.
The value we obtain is 1.17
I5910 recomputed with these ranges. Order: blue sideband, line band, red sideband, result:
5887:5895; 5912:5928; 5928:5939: -0.58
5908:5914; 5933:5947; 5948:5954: -0.45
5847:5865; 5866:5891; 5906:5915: 0.48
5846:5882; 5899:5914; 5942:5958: 0.64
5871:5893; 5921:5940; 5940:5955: -0.55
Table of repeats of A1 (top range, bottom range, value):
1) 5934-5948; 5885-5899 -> 1.20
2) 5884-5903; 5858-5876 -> 0.88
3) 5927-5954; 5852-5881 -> 1.03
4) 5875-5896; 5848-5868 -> 0.93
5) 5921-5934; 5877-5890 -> 1.08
